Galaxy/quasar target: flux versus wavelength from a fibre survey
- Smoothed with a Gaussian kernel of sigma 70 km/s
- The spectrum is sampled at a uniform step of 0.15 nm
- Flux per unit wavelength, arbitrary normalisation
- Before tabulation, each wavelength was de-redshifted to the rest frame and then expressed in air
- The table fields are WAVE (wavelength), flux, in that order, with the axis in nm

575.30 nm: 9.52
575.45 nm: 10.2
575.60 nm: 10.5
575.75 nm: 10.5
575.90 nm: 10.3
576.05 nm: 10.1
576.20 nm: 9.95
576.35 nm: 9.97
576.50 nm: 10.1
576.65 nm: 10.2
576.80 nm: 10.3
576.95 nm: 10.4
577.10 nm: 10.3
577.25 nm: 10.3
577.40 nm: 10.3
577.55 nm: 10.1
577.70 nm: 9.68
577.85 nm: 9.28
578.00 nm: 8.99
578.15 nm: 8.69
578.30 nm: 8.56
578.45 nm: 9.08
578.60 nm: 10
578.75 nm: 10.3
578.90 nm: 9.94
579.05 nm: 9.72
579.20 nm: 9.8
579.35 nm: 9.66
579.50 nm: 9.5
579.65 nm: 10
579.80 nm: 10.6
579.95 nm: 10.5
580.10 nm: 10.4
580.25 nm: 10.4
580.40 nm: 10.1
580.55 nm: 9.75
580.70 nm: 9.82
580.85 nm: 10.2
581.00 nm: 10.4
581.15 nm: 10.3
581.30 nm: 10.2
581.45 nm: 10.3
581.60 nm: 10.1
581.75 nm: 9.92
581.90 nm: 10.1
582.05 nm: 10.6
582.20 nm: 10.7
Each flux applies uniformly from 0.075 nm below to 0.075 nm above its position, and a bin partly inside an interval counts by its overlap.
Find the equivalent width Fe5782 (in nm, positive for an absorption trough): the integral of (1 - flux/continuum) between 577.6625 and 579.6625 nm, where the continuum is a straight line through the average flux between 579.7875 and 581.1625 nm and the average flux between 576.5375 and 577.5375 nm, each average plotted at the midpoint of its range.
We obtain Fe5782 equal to 0.15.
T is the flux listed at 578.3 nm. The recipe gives 8.56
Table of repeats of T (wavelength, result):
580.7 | 9.82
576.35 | 9.97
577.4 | 10.3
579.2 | 9.8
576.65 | 10.2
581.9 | 10.1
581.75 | 9.92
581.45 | 10.3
